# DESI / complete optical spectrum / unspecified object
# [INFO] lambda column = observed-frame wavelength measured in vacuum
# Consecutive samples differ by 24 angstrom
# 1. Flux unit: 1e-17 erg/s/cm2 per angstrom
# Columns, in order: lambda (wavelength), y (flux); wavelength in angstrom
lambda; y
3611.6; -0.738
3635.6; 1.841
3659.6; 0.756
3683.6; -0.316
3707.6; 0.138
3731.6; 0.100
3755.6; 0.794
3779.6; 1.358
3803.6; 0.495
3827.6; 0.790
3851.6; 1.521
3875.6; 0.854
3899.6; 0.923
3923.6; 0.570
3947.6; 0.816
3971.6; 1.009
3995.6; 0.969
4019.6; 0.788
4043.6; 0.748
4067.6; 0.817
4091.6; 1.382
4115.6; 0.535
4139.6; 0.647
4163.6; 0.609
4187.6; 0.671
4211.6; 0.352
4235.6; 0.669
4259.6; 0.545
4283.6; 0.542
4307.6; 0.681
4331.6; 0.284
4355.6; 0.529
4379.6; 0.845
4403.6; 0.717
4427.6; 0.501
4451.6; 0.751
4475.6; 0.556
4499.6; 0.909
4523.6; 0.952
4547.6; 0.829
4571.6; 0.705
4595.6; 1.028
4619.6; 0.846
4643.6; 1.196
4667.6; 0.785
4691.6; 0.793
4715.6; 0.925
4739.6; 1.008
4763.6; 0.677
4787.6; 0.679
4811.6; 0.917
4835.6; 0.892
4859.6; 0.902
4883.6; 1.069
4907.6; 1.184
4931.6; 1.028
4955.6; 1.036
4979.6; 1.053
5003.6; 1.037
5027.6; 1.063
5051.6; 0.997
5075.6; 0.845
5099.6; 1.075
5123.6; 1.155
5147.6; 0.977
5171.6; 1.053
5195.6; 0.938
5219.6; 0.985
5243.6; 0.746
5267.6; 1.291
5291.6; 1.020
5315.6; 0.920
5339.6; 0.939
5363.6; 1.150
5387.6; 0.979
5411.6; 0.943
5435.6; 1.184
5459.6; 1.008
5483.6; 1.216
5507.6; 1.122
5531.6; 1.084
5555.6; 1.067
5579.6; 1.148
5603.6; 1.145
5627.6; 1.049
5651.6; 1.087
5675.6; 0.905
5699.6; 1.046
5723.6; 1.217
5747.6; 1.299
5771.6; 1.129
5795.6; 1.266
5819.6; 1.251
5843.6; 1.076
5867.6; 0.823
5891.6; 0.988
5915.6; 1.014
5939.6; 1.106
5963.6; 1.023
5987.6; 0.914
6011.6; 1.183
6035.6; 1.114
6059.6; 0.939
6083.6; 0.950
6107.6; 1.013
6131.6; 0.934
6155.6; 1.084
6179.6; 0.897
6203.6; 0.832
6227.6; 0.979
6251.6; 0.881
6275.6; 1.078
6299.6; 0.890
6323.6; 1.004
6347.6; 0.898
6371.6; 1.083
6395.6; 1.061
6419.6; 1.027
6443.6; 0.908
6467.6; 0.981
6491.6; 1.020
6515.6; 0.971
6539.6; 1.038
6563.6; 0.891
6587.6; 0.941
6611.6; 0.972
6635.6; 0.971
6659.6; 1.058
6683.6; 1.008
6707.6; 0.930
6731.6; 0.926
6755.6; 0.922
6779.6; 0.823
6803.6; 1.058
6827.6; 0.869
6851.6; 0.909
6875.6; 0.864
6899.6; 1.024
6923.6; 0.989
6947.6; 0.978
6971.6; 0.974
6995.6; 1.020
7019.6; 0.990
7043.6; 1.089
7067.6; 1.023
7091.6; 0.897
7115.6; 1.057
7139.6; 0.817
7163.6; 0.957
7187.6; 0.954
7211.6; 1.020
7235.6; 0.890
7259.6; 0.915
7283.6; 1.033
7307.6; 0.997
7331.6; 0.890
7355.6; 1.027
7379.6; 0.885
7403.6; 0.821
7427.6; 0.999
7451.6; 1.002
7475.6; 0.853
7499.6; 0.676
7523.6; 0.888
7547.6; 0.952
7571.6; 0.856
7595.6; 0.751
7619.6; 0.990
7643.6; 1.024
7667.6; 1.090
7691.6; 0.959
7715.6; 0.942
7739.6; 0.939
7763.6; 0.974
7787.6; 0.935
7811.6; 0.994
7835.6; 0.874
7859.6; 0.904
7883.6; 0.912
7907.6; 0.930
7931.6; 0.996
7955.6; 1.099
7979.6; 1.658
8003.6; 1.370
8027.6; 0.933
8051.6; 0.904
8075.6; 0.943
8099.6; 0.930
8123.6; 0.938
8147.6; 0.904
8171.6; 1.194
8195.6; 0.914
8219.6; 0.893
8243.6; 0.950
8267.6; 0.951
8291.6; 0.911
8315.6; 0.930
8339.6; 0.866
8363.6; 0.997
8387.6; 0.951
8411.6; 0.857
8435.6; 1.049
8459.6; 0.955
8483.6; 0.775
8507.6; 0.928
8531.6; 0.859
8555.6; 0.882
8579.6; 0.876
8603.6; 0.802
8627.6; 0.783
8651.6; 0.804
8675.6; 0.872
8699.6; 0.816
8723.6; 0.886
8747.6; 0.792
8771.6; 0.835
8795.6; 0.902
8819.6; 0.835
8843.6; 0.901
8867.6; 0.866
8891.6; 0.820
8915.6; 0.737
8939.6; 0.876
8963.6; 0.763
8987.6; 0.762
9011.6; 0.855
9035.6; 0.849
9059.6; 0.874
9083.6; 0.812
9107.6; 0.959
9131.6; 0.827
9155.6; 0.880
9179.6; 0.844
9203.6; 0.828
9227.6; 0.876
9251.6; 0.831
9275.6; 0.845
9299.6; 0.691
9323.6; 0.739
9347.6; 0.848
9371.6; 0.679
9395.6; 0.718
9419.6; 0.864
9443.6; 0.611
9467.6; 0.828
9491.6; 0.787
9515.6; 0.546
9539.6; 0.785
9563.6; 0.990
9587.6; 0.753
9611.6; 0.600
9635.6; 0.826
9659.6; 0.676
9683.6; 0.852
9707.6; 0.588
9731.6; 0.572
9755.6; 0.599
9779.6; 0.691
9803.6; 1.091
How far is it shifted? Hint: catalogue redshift 0.21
